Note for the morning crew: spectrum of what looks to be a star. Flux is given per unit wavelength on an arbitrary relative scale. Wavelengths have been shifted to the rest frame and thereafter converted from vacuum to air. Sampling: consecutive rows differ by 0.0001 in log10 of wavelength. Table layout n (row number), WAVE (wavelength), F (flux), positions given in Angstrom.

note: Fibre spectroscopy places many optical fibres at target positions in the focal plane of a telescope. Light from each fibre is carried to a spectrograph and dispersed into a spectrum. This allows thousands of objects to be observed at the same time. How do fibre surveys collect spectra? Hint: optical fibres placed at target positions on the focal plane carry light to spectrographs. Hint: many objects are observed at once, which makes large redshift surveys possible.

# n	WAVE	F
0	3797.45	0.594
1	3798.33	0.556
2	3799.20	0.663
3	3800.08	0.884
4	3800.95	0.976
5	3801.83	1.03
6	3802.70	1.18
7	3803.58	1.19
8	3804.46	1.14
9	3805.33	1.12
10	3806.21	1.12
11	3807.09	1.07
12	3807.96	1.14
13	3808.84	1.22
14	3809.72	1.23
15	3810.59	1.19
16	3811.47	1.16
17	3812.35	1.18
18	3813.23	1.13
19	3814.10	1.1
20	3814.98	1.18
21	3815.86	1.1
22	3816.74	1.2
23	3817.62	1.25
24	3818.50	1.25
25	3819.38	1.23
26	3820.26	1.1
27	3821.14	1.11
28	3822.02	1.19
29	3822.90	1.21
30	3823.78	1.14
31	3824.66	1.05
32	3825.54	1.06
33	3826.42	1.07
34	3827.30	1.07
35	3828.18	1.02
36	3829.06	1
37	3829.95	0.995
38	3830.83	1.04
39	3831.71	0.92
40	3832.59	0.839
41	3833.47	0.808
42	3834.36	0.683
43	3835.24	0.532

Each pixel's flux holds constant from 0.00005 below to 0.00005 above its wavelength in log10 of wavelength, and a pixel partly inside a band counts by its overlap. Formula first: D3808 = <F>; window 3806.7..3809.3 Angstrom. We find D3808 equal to 1.15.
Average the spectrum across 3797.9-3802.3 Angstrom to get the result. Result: 0.826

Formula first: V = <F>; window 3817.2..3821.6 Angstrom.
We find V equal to 1.19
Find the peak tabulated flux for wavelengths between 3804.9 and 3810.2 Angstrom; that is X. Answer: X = 1.23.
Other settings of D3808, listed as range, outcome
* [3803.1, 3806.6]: 1.14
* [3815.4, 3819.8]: 1.2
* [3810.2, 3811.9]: 1.17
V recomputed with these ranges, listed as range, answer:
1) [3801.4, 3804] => 1.13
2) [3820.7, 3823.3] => 1.17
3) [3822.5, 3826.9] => 1.11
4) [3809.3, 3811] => 1.22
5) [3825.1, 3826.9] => 1.07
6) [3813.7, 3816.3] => 1.13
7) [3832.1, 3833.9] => 0.829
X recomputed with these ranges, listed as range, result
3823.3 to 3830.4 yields 1.14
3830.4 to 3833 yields 1.04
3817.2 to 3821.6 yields 1.25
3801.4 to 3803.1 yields 1.18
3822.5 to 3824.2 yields 1.21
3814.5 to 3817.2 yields 1.2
